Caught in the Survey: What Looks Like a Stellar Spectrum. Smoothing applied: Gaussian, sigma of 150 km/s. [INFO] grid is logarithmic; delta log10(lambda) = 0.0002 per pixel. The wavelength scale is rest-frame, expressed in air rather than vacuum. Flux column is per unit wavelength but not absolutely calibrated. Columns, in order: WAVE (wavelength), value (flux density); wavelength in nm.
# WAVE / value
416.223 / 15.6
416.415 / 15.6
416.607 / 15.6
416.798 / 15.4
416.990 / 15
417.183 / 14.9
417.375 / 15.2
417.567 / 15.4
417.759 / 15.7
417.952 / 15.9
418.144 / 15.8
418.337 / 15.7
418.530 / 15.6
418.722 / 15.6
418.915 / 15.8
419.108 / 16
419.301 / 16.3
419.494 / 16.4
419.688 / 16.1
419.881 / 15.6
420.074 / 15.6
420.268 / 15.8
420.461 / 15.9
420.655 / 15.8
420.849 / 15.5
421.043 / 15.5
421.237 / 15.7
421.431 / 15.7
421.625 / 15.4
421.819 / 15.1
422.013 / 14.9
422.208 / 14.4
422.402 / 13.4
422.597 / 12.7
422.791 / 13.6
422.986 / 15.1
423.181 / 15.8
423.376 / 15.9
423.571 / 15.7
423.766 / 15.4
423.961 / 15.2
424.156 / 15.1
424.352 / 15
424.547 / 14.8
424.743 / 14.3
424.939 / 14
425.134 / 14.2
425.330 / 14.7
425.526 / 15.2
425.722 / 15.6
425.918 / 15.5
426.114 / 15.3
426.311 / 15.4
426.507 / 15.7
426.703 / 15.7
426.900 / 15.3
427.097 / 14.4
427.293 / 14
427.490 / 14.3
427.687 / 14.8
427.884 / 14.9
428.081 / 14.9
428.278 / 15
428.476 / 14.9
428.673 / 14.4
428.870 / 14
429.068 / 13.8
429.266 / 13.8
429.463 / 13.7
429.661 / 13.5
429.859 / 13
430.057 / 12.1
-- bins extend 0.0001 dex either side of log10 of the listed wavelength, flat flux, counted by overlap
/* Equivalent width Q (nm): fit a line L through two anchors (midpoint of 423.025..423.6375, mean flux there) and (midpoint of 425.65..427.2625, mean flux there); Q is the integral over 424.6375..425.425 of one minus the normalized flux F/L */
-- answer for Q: 0.06 nm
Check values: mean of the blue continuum 15.7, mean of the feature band 14.3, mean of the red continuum 15.3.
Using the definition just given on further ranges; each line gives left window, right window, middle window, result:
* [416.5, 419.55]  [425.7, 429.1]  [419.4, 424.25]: 0.027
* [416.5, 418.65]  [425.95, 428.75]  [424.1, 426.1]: 0.028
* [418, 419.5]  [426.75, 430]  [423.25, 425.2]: -0.001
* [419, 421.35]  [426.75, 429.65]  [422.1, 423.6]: 0.082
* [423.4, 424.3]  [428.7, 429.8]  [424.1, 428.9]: -0.094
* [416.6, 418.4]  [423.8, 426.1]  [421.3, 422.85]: 0.069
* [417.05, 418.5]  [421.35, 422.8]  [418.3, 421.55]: -0.181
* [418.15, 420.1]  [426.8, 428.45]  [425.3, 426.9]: -0.054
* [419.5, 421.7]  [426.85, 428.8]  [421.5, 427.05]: 0.086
